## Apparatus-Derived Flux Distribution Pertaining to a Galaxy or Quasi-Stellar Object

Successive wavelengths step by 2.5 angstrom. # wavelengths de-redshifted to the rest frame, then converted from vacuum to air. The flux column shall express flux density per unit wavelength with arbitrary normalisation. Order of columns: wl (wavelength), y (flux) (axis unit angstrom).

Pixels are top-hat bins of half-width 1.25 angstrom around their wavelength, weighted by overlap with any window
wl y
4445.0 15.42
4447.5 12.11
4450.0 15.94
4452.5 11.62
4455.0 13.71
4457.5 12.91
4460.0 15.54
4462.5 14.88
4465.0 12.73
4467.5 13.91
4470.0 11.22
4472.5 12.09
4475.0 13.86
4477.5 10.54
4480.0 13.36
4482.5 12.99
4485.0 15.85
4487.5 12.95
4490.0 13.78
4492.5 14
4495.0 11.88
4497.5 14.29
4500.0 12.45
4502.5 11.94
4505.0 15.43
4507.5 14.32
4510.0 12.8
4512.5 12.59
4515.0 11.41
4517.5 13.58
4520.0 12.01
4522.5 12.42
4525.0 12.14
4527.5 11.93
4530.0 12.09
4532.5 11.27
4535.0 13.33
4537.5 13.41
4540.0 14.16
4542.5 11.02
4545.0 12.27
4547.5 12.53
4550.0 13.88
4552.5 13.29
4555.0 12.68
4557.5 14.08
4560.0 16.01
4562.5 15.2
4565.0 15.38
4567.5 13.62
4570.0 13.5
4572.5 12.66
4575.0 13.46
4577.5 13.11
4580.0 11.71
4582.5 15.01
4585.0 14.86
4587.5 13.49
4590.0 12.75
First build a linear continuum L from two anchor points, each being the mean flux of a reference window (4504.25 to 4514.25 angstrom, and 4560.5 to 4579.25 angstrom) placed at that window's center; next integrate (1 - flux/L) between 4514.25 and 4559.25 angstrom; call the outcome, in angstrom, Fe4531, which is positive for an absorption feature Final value 3.4 angstrom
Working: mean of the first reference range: 13.6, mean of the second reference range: 13.9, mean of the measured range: 12.7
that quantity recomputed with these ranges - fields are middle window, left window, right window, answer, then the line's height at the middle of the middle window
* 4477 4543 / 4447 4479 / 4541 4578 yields 2.0 angstrom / 13.4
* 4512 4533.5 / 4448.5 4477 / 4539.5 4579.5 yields 2.1 angstrom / 13.5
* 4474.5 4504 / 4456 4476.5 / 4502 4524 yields 0.0 angstrom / 13.2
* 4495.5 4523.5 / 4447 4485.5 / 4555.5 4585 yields 1.2 angstrom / 13.6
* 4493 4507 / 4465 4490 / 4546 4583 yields -0.1 angstrom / 13.2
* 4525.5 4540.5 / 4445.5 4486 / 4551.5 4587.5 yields 1.2 angstrom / 13.7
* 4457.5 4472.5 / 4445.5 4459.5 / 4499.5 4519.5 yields -0.1 angstrom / 13.4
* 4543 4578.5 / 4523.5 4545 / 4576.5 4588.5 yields -1.5 angstrom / 13.1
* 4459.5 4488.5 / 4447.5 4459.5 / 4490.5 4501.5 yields 0.2 angstrom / 13.4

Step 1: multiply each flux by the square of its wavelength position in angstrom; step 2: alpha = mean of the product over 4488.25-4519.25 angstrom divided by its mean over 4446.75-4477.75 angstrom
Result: 1.01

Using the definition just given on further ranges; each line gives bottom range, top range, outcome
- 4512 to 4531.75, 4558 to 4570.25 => 1.23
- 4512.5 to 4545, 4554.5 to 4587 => 1.15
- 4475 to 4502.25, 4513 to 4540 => 0.96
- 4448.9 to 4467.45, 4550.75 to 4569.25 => 1.08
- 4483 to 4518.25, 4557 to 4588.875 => 1.08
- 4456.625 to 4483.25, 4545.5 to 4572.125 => 1.11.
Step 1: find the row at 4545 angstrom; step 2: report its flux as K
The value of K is 12.27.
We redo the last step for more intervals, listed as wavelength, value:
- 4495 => 11.88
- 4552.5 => 13.29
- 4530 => 12.09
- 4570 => 13.5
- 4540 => 14.16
